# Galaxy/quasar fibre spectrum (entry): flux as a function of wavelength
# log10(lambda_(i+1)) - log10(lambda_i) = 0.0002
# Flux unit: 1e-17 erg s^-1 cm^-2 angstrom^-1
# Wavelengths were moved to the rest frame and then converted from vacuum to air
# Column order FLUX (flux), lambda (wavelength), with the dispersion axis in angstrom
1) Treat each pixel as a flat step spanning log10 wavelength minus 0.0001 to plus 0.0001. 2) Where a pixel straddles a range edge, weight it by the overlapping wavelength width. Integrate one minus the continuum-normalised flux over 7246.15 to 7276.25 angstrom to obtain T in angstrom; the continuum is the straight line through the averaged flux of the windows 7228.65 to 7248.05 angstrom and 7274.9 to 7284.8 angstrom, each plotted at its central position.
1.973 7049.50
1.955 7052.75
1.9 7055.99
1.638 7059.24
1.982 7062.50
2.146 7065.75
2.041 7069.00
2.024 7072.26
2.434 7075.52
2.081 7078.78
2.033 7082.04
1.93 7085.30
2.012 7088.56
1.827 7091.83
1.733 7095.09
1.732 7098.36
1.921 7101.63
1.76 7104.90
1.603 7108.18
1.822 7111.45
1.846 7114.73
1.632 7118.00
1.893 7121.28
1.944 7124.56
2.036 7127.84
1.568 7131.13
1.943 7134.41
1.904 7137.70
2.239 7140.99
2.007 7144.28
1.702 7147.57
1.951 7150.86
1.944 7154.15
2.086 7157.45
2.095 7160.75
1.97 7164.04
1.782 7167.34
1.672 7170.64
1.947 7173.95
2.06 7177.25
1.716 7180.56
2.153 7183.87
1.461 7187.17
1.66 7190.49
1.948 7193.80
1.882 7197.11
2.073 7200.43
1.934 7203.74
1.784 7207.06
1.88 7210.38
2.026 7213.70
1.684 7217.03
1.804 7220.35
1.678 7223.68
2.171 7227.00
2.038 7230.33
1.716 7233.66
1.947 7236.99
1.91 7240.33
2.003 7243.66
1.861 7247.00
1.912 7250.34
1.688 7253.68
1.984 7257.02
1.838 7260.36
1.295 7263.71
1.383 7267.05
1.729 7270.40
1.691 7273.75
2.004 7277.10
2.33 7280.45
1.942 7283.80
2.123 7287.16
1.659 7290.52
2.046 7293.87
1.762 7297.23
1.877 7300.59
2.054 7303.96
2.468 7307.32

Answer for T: 4.4 angstrom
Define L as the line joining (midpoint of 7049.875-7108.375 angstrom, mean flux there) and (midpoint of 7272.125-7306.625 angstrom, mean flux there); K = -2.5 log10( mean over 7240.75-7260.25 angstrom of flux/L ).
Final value 0.04 mag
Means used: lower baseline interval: 1.94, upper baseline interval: 1.96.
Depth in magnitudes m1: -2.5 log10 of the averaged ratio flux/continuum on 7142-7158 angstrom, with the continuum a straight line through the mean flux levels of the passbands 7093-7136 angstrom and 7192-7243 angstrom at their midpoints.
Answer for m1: -0.06 mag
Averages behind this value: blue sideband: 1.8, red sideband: 1.9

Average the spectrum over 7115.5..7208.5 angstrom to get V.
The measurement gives 1.89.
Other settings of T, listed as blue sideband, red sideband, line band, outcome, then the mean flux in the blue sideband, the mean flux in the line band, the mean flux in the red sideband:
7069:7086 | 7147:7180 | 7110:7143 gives 1.9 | 2.1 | 1.88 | 1.92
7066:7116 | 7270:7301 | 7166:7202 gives 1.4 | 1.93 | 1.85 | 1.93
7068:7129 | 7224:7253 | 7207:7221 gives 0.6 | 1.91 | 1.84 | 1.92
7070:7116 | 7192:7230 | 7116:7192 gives 0.8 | 1.91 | 1.89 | 1.9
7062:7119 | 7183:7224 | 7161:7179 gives -0.3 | 1.92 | 1.9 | 1.84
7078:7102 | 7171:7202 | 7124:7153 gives -0.6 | 1.9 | 1.92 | 1.87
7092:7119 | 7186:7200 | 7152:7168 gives -1.9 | 1.76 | 1.99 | 1.78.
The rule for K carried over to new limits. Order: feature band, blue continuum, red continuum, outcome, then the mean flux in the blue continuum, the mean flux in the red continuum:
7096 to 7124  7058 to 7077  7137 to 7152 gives 0.13 mag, 2.05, 1.96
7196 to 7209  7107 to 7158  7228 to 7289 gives -0.03 mag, 1.88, 1.86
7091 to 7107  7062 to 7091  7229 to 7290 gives 0.15 mag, 2.07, 1.85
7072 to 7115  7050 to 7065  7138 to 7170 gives 0.01 mag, 1.89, 1.96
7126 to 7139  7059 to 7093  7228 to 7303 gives 0.07 mag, 2.03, 1.86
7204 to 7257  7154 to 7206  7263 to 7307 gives 0.00 mag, 1.9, 1.87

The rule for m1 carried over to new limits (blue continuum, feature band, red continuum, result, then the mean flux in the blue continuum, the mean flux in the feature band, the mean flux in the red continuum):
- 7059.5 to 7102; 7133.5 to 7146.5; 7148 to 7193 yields -0.054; 1.98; 2.01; 1.88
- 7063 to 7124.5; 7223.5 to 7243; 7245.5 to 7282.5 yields -0.068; 1.92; 1.93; 1.79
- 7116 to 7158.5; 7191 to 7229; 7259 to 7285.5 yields -0.031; 1.91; 1.89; 1.78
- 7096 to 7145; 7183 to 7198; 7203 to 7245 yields 0.045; 1.85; 1.8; 1.89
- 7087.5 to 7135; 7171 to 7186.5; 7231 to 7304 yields -0.048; 1.81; 1.91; 1.85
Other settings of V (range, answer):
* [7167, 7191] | 1.81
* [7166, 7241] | 1.87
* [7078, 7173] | 1.88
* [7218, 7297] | 1.86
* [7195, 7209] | 1.92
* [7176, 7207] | 1.87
